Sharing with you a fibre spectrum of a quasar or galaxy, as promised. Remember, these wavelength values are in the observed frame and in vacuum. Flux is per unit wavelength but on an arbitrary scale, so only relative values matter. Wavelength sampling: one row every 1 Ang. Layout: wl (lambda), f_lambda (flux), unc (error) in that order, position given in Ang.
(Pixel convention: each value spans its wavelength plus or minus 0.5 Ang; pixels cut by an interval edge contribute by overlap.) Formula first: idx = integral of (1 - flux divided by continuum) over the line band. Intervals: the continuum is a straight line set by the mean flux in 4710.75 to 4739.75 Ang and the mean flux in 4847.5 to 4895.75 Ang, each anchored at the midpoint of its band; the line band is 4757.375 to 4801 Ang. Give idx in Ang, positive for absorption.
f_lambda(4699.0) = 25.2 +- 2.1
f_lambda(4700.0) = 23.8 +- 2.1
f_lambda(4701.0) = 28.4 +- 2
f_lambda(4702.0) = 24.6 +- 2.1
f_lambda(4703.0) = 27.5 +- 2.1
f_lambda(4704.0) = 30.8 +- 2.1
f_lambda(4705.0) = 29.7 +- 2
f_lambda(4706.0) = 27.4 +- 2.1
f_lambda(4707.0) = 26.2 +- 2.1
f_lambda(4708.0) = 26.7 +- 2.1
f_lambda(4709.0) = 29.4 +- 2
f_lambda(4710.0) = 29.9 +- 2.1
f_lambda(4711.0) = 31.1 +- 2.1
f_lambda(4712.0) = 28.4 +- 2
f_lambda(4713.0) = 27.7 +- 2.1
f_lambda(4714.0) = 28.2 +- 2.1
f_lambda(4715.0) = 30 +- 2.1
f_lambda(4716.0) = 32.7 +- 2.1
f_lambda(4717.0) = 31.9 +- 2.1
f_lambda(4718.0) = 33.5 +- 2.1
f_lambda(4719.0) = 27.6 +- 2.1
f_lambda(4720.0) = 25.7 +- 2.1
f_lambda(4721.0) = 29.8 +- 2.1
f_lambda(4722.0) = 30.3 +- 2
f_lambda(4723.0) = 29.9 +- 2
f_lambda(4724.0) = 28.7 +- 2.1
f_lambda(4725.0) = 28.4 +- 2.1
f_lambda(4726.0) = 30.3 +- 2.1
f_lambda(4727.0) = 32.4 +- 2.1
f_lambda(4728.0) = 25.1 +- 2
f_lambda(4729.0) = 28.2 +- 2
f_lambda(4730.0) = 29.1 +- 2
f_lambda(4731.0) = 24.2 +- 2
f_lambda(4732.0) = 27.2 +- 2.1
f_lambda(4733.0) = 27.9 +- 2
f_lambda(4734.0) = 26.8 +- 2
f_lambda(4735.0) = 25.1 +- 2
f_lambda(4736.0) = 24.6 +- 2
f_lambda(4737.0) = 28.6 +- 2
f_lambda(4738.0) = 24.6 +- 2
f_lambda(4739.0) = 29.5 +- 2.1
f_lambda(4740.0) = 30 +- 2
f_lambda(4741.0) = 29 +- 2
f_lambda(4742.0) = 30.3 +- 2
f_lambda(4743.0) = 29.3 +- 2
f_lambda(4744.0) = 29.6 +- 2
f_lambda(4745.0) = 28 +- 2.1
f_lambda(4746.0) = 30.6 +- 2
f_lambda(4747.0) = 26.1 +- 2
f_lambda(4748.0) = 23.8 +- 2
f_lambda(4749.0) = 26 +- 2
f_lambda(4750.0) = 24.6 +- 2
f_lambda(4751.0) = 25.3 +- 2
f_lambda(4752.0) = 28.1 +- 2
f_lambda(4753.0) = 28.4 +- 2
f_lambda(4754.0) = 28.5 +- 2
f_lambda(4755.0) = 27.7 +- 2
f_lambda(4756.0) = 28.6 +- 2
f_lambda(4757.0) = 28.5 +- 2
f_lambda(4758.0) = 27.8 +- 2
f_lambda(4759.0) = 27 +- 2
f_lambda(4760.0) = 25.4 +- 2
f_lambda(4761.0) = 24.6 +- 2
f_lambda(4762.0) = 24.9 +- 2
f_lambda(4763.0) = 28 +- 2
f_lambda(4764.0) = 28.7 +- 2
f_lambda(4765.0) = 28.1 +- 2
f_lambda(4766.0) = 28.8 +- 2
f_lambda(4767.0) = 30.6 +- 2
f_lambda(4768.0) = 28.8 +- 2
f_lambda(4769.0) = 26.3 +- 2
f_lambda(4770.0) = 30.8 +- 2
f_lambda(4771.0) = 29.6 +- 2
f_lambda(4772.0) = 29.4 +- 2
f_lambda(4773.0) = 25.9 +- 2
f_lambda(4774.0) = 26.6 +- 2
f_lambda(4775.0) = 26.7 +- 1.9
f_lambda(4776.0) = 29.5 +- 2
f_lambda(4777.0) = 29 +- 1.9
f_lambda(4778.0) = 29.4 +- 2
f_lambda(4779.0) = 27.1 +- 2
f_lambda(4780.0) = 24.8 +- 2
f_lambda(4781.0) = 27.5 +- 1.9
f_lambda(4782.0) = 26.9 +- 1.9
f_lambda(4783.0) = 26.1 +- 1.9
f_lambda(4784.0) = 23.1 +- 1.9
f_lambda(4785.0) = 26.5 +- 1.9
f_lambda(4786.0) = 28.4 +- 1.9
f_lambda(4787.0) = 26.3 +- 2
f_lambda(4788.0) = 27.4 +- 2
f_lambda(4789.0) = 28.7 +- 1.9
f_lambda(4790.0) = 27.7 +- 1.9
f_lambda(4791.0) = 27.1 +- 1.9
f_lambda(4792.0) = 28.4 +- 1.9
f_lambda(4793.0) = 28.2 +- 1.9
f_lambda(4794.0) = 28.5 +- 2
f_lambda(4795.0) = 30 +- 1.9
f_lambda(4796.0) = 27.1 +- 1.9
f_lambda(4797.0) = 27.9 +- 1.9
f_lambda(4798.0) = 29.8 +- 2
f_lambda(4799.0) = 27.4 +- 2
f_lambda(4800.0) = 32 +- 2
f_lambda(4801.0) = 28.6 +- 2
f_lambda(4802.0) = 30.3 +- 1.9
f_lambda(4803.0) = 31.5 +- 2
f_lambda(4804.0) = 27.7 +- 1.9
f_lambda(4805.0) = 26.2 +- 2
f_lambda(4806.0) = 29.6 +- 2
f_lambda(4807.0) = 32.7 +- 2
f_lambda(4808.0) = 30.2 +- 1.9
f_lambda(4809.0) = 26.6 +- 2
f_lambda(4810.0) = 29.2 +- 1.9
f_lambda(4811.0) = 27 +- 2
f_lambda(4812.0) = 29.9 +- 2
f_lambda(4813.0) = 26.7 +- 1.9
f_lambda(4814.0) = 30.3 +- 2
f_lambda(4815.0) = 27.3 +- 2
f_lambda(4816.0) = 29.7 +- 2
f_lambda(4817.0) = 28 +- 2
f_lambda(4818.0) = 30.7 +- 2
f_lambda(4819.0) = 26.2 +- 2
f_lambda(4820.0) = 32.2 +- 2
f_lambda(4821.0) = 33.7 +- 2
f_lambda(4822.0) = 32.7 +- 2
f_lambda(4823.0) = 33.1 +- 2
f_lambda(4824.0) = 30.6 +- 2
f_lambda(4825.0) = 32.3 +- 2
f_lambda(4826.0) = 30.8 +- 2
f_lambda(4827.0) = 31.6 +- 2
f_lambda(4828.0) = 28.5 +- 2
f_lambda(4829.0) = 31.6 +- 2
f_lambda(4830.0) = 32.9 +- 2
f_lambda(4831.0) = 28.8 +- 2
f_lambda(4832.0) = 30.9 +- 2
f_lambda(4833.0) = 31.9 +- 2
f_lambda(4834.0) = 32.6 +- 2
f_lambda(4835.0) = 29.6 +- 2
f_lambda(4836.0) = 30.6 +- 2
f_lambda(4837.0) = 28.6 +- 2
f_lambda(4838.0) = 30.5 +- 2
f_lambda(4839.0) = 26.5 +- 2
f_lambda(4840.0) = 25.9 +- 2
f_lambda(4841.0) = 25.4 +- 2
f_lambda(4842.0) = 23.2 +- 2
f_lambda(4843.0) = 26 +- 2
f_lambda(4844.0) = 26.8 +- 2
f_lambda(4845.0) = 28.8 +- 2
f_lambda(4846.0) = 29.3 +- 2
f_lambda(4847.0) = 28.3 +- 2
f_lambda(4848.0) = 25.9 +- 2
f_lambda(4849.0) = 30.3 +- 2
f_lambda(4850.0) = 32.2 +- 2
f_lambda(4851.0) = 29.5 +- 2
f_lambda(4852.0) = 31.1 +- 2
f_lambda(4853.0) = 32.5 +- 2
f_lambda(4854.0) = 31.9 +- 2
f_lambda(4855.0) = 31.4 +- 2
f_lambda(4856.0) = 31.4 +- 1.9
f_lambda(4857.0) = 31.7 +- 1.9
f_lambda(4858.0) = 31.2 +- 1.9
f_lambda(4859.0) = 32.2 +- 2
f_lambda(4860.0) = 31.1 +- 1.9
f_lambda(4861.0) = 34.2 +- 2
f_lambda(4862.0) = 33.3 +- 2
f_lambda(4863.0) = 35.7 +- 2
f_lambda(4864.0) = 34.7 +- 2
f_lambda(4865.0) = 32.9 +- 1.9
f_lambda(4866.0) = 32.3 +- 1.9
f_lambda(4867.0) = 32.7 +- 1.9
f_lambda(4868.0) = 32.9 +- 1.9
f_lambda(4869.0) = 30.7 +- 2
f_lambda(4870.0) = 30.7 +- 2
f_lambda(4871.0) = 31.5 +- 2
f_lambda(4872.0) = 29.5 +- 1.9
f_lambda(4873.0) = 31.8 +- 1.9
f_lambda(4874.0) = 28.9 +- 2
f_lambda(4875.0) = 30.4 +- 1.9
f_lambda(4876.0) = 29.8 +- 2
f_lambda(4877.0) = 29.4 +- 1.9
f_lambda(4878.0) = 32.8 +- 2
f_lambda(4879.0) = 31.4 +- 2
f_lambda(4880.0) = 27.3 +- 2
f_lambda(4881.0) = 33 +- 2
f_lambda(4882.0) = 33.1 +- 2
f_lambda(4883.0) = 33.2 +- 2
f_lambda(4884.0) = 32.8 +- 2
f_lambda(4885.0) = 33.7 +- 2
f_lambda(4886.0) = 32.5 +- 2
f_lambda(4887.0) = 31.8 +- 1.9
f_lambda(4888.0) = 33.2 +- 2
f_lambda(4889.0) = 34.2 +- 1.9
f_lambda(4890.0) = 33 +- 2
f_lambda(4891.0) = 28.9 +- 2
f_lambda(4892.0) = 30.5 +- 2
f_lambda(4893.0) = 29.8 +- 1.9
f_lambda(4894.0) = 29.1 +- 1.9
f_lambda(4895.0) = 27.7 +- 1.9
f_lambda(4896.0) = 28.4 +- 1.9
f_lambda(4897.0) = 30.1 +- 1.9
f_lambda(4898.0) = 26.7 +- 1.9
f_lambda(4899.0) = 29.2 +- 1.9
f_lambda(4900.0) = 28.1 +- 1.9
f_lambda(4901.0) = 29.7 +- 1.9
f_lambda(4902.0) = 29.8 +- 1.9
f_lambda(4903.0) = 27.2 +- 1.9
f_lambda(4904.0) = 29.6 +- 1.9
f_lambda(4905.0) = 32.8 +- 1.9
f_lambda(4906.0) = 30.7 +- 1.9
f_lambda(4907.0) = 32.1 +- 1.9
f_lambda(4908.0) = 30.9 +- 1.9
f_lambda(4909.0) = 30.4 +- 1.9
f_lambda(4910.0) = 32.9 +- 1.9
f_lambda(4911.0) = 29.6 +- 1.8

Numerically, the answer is 2.7 Ang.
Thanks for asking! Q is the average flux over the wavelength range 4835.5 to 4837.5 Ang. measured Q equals 29.6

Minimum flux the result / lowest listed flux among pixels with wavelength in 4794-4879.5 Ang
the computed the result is 23.2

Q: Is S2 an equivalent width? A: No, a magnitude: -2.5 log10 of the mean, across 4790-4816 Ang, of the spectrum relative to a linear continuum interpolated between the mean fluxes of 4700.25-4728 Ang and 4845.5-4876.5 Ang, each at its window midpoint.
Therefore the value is 0.06 mag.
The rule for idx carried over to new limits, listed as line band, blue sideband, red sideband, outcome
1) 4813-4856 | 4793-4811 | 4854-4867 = 1.7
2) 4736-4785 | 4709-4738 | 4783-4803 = 1.3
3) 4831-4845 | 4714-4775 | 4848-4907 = 0.9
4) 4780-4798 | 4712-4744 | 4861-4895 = 1.5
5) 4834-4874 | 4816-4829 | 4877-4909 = 0.5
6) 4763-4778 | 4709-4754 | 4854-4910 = 0.3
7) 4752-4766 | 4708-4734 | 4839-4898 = 0.9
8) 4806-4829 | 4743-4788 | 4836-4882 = -0.7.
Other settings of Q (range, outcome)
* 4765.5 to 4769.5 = 28.6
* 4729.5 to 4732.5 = 26.8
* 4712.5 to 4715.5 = 28.6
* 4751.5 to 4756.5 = 28.3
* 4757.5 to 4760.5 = 26.7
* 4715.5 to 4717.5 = 32.3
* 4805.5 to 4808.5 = 30.8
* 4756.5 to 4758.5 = 28.1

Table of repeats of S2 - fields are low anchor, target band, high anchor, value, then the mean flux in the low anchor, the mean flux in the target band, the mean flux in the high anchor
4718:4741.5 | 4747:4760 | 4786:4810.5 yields 0.05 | 28.1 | 26.9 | 28.7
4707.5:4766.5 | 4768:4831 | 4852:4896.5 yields 0.03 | 28.1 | 28.8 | 31.6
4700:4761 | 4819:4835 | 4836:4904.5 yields -0.06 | 28.1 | 31.4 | 30.4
